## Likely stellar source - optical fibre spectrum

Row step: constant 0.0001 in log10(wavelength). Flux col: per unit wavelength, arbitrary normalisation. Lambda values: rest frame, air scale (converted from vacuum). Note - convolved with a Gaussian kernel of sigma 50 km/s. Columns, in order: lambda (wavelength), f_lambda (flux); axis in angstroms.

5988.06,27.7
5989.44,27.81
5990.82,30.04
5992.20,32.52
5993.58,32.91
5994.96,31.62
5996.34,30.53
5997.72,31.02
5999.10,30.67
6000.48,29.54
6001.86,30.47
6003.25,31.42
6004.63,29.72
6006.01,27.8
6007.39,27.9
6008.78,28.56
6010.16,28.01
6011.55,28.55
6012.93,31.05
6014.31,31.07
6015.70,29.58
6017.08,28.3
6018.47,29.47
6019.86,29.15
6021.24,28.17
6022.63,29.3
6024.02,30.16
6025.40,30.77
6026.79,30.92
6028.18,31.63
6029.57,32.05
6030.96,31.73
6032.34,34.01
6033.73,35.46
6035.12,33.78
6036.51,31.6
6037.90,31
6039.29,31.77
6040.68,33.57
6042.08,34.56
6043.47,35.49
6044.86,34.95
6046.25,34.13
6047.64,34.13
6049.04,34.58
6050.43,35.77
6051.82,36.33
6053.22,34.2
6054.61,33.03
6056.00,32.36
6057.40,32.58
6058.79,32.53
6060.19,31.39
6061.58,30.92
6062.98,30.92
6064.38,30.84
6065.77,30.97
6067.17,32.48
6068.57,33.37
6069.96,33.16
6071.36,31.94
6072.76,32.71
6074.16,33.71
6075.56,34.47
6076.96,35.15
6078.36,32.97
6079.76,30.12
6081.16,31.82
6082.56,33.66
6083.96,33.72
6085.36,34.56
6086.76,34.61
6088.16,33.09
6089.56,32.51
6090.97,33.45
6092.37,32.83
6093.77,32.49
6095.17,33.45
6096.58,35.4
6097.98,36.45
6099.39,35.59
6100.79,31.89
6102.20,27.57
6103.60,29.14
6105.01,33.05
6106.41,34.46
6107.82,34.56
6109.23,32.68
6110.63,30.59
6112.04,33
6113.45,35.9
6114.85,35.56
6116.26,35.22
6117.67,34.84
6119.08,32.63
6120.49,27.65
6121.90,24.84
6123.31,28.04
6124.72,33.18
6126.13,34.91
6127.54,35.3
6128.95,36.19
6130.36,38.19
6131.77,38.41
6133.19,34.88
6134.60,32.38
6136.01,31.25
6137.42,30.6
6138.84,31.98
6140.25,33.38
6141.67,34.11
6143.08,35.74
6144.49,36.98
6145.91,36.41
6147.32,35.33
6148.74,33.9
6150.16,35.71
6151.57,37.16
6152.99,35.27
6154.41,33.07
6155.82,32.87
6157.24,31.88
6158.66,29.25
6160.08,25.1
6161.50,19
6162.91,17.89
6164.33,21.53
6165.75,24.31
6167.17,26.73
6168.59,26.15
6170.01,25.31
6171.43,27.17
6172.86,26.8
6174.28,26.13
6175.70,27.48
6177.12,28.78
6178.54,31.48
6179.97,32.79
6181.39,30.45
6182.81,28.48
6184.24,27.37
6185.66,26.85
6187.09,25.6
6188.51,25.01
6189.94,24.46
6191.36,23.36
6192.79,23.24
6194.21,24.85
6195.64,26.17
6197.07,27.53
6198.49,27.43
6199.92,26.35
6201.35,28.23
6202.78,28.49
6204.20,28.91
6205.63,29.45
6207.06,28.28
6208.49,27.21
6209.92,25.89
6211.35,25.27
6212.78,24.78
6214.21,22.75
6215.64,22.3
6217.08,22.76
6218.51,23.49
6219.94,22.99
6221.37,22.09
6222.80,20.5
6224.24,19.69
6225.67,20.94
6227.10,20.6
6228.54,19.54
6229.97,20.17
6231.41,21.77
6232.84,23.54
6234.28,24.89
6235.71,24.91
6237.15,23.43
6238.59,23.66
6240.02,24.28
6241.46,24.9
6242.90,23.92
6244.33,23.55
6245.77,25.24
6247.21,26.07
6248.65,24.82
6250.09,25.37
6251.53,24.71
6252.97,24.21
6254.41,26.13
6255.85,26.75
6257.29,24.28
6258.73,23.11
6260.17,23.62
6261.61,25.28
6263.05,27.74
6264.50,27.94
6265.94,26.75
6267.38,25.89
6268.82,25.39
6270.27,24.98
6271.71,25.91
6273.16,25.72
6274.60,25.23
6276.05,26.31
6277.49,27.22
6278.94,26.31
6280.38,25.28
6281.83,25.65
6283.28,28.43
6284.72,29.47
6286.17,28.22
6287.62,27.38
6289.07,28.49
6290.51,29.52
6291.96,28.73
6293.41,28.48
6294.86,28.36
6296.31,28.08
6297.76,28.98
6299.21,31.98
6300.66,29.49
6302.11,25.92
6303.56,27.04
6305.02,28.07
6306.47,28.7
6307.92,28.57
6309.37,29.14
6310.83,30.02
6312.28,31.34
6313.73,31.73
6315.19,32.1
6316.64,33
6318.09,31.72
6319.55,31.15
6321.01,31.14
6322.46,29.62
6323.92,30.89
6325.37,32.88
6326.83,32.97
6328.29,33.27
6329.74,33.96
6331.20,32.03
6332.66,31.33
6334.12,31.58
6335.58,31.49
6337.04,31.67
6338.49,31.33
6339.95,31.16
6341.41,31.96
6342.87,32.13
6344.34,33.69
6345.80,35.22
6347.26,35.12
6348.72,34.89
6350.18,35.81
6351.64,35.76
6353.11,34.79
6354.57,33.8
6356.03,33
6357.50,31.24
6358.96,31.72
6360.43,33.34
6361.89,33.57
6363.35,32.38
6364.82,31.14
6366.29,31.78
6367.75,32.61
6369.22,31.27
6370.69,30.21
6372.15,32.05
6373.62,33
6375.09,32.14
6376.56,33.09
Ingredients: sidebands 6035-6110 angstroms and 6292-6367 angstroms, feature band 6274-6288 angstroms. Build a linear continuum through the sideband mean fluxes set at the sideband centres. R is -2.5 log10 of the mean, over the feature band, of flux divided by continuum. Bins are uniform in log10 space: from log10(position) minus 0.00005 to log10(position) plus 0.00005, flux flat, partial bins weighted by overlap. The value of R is 0.18 mag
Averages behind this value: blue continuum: 33.1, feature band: 26.9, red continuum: 31.6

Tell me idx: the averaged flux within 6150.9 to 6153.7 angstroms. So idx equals 36.1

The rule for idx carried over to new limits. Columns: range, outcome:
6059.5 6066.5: 31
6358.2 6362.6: 32.9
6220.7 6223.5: 21.3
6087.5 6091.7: 33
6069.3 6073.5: 32.6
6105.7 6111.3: 33.1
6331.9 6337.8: 31.5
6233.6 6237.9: 24.4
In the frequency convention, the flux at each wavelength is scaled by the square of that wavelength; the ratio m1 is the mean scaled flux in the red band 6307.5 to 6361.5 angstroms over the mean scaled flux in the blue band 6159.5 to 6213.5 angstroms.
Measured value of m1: 1.29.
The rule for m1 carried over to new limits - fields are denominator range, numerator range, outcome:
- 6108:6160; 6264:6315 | 0.88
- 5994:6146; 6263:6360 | 1.00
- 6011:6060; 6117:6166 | 1.02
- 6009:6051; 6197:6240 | 0.81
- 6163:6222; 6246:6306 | 1.05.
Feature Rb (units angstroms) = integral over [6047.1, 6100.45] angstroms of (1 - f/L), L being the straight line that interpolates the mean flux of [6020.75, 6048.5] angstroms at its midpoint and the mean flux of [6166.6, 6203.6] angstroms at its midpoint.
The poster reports -3.8 angstroms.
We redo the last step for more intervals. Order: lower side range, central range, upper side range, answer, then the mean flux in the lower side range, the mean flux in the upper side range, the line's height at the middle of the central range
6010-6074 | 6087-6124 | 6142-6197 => -2.72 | 32.1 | 28.6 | 30.4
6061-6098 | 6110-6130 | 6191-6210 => -1.21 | 33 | 26.9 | 30.9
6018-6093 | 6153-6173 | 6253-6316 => 2.48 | 32.7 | 27.5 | 30.3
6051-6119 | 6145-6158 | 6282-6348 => -0.91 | 33.1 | 30.6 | 32.4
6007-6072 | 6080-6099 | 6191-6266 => -2.33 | 31.9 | 24.6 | 30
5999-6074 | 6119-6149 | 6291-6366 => -1.74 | 31.7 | 31.5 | 31.6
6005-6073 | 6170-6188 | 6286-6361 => 1.94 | 31.8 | 31.3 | 31.5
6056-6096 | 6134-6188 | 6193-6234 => -4.28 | 32.7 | 24.3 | 27.5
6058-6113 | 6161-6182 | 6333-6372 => 4.23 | 32.8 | 32.8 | 32.8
